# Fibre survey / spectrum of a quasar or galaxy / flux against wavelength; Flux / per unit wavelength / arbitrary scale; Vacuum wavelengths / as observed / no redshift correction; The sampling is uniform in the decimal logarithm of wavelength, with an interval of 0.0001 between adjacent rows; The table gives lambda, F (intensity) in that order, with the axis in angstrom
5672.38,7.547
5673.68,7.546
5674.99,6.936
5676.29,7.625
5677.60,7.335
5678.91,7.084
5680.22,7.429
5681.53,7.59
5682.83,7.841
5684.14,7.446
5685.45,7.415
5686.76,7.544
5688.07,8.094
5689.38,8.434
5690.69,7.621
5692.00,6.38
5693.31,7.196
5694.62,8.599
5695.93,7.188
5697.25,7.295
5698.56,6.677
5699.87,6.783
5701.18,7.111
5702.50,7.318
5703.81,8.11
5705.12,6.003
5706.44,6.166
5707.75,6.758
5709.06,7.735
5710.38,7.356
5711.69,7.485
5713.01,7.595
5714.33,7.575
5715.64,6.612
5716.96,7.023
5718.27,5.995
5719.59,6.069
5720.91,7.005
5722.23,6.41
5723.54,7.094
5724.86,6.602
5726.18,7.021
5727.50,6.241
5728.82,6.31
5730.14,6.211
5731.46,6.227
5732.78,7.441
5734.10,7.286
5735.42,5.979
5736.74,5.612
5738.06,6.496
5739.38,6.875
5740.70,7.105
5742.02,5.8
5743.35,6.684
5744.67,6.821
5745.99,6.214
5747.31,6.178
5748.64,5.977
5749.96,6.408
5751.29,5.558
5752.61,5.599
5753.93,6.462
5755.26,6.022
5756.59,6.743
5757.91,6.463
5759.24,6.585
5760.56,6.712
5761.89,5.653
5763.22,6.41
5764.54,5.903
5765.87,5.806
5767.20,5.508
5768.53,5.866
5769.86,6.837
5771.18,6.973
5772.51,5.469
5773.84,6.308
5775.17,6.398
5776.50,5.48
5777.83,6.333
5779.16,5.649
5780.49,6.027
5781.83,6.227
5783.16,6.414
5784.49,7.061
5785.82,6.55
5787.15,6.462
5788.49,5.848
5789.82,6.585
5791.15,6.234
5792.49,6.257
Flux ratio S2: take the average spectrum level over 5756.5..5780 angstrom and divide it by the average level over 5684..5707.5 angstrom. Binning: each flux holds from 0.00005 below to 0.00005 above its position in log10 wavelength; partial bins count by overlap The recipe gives 0.8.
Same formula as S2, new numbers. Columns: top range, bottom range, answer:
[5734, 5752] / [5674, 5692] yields 0.84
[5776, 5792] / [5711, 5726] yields 0.91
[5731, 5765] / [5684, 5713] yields 0.87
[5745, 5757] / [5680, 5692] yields 0.80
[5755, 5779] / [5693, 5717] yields 0.86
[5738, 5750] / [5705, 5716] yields 0.91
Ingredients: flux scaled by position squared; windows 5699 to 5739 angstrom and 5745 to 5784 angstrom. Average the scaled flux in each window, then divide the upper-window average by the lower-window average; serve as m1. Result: 0.92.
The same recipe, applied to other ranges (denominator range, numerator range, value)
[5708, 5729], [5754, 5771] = 0.92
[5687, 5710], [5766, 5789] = 0.88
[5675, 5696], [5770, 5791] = 0.86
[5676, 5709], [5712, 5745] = 0.92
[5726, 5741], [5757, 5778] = 0.96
